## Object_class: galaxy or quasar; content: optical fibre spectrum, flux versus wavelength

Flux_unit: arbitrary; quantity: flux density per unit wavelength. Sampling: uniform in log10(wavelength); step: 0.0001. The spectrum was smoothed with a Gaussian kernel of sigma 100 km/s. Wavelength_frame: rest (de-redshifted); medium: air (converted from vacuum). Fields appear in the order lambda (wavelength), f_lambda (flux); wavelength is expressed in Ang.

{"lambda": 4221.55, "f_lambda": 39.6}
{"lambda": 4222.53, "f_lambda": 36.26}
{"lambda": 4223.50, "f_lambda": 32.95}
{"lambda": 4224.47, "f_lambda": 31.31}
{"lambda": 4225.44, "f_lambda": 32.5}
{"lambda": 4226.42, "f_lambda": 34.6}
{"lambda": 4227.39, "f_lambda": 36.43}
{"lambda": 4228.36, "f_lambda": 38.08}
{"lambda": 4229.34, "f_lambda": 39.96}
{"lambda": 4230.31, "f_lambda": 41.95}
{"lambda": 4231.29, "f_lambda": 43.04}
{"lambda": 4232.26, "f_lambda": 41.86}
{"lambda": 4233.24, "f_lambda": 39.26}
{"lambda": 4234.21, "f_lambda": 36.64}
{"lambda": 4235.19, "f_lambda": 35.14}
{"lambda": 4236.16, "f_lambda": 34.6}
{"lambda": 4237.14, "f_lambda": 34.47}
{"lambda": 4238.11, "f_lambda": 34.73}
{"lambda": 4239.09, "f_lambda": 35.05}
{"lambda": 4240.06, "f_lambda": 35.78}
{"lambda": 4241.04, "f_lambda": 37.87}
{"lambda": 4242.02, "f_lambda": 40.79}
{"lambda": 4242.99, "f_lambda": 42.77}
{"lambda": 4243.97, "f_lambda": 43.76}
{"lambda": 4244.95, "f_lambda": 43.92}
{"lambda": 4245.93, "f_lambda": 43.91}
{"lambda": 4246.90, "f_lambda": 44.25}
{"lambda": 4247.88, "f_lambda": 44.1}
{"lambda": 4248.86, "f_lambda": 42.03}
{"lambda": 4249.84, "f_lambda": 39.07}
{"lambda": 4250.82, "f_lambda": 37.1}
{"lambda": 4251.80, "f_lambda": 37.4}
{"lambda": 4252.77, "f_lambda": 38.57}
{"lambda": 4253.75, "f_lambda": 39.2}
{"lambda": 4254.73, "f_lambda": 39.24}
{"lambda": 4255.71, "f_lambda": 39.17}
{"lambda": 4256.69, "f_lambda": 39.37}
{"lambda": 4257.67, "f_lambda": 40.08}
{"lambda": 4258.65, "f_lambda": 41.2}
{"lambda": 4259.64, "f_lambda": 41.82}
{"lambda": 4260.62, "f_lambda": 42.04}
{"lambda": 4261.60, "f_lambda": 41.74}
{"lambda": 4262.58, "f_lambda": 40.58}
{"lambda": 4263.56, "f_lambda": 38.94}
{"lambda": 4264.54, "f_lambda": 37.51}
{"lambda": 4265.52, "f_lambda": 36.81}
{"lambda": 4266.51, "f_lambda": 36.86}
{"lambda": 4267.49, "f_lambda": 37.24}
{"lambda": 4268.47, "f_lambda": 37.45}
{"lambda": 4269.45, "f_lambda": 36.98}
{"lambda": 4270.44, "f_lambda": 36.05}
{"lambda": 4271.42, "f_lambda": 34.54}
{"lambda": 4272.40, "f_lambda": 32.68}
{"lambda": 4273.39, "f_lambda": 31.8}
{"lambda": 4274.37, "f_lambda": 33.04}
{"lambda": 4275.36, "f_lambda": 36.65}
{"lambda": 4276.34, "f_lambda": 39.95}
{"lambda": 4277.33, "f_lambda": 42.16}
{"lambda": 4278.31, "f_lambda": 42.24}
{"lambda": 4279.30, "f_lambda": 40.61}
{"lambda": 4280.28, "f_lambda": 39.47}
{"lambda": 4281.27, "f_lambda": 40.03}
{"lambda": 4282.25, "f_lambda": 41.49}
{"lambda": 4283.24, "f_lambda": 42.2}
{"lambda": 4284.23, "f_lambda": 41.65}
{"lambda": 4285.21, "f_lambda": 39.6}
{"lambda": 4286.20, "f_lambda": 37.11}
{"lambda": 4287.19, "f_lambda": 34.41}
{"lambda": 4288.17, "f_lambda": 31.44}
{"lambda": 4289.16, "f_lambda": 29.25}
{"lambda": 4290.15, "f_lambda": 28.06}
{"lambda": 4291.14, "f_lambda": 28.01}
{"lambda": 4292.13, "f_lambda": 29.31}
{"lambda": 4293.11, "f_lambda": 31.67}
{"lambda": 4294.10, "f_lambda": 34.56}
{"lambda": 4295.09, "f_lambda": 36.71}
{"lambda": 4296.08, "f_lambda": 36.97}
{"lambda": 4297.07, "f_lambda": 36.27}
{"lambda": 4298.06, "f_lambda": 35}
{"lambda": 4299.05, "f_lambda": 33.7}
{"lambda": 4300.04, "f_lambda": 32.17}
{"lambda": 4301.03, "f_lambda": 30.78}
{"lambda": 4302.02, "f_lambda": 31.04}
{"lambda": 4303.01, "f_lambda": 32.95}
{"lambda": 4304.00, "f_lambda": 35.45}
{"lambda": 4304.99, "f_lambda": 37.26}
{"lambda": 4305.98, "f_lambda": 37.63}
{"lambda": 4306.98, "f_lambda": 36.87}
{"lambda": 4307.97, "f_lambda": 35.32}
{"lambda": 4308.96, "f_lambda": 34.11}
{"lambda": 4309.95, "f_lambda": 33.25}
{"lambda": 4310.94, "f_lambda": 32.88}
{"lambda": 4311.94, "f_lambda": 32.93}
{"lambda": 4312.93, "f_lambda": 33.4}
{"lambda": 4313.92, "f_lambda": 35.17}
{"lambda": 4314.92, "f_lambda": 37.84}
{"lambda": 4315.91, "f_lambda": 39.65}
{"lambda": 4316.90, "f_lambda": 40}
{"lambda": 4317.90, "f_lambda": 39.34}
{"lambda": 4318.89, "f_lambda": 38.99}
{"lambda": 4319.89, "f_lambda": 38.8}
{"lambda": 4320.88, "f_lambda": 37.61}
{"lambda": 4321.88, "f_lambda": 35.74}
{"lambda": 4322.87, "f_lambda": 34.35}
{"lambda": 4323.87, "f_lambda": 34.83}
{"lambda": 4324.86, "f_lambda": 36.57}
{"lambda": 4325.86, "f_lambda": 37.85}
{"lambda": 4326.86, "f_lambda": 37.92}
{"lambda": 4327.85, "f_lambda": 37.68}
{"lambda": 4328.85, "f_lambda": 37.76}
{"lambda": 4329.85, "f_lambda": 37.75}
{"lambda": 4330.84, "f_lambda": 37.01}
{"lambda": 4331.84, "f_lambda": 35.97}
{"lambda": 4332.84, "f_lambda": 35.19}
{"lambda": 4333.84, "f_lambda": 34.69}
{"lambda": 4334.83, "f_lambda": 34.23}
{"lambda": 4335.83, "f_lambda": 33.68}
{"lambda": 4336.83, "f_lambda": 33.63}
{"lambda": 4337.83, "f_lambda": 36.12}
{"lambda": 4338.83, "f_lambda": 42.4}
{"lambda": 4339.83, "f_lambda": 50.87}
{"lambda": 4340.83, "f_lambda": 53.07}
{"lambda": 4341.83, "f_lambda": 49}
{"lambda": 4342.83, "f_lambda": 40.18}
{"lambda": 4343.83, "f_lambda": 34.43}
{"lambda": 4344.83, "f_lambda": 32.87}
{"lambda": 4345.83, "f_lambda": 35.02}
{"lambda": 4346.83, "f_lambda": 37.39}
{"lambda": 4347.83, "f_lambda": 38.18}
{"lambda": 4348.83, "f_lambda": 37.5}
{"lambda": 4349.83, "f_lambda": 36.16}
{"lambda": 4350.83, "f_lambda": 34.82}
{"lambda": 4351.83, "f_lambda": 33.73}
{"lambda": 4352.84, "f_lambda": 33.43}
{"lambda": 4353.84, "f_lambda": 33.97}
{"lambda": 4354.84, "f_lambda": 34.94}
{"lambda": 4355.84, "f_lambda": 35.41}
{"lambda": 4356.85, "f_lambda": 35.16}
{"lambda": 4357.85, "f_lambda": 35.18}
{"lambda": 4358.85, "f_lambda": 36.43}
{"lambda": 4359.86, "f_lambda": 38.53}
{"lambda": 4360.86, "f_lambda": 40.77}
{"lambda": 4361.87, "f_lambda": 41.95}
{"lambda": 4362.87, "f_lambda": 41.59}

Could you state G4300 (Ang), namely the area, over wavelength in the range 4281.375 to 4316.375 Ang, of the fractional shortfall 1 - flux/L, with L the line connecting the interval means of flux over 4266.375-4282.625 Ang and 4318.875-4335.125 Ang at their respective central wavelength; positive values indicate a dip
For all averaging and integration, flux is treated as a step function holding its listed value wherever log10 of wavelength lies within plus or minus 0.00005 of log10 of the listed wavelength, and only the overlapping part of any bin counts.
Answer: 2.2 Ang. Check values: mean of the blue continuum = 37.6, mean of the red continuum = 36.6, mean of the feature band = 34.8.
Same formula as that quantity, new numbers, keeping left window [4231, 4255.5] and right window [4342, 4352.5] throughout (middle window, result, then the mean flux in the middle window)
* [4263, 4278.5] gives 0.7 Ang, 36.9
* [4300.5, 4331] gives 1.0 Ang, 36.1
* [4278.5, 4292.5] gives 0.8 Ang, 36.1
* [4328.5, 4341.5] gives -0.7 Ang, 38.8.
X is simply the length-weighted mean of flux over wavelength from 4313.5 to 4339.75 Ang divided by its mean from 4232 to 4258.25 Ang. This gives 0.9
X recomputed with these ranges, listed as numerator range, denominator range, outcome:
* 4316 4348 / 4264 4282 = 1.02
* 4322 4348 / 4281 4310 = 1.09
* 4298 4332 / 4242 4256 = 0.87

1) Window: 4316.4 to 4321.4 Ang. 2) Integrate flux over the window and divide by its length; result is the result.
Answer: 38.9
